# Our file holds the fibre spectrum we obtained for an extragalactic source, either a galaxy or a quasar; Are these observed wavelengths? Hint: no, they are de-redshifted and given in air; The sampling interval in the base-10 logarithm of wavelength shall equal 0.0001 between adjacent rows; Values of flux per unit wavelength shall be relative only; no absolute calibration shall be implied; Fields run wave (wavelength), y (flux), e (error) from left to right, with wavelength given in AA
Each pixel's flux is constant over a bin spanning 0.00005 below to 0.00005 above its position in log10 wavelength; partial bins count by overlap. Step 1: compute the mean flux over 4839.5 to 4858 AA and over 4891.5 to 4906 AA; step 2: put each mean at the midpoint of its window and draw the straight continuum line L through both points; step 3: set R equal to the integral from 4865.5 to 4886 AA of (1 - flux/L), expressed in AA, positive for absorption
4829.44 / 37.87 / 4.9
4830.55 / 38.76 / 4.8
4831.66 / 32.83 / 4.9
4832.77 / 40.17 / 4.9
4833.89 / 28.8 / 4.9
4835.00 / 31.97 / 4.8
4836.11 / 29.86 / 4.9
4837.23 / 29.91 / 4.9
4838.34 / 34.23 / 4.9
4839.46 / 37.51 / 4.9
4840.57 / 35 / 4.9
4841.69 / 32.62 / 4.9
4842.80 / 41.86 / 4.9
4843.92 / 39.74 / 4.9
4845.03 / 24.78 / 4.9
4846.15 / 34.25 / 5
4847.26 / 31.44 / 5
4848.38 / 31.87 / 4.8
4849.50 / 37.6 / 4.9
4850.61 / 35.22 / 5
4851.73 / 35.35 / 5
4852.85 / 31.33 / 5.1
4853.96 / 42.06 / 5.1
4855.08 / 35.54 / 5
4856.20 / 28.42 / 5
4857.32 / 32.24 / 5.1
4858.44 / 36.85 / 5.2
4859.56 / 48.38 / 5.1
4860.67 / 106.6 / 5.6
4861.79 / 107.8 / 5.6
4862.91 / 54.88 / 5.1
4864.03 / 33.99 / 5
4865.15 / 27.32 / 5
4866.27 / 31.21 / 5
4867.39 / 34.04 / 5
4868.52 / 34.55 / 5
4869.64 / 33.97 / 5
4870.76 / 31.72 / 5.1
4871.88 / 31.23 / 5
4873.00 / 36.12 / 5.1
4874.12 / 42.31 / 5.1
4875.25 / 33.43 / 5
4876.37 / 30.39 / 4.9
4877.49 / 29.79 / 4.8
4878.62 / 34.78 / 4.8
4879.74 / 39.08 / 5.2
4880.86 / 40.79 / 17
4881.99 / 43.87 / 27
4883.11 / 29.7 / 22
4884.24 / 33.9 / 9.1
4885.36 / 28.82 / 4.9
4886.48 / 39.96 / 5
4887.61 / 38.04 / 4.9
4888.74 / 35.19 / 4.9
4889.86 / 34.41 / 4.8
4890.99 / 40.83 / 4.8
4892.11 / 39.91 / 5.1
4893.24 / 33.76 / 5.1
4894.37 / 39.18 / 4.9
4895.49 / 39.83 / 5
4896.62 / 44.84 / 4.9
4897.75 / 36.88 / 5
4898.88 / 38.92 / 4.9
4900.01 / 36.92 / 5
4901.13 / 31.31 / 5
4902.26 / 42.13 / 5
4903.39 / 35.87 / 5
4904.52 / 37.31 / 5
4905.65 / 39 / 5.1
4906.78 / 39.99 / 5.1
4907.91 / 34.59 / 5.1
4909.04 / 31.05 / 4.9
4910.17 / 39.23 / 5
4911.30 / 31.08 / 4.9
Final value 1.2 AA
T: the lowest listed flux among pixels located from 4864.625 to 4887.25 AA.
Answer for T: 27.32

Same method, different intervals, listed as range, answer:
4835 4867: 24.78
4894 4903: 31.31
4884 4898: 28.82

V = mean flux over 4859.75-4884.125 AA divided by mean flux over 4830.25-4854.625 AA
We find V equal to 1.23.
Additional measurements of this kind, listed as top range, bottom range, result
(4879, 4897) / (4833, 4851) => 1.12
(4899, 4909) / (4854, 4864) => 0.68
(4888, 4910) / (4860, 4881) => 0.87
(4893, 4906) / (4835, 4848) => 1.13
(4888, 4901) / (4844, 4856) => 1.12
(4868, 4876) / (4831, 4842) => 1.04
